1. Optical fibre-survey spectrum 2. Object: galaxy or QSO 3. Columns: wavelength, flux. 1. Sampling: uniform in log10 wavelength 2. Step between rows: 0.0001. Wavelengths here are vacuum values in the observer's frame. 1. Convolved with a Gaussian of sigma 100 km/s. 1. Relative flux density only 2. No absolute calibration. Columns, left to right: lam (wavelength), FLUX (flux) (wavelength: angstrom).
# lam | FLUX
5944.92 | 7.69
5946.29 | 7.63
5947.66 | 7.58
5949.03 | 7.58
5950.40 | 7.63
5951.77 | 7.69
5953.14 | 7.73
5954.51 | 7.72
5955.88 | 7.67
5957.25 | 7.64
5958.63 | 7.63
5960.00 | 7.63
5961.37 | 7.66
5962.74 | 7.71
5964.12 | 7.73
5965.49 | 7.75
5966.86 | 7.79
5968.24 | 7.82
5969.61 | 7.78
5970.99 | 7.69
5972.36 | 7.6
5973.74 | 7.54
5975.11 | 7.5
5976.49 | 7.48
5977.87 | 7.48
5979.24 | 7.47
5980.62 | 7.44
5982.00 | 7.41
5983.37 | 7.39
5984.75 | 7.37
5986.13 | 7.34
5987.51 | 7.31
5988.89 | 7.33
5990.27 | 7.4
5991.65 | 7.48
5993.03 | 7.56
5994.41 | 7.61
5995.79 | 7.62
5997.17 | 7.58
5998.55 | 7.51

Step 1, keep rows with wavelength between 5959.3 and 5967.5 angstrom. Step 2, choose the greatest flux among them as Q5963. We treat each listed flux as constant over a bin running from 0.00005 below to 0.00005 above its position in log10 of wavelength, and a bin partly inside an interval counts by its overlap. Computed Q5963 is 7.79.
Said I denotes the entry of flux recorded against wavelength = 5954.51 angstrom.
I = 7.72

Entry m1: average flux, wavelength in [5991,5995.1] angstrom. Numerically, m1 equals 7.55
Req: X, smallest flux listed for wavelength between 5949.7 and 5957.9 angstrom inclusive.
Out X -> 7.63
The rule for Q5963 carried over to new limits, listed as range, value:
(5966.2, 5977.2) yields 7.82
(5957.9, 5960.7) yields 7.63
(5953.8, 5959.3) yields 7.72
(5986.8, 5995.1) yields 7.61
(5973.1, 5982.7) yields 7.54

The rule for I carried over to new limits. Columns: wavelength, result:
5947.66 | 7.58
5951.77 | 7.69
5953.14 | 7.73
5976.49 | 7.48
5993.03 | 7.56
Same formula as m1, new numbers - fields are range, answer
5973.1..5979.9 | 7.5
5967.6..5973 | 7.73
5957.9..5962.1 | 7.64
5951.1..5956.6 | 7.71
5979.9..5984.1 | 7.41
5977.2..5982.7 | 7.46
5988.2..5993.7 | 7.44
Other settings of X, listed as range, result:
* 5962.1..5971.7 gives 7.69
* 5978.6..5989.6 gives 7.31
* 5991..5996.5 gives 7.48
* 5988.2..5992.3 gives 7.33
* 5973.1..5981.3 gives 7.44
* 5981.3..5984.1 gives 7.39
